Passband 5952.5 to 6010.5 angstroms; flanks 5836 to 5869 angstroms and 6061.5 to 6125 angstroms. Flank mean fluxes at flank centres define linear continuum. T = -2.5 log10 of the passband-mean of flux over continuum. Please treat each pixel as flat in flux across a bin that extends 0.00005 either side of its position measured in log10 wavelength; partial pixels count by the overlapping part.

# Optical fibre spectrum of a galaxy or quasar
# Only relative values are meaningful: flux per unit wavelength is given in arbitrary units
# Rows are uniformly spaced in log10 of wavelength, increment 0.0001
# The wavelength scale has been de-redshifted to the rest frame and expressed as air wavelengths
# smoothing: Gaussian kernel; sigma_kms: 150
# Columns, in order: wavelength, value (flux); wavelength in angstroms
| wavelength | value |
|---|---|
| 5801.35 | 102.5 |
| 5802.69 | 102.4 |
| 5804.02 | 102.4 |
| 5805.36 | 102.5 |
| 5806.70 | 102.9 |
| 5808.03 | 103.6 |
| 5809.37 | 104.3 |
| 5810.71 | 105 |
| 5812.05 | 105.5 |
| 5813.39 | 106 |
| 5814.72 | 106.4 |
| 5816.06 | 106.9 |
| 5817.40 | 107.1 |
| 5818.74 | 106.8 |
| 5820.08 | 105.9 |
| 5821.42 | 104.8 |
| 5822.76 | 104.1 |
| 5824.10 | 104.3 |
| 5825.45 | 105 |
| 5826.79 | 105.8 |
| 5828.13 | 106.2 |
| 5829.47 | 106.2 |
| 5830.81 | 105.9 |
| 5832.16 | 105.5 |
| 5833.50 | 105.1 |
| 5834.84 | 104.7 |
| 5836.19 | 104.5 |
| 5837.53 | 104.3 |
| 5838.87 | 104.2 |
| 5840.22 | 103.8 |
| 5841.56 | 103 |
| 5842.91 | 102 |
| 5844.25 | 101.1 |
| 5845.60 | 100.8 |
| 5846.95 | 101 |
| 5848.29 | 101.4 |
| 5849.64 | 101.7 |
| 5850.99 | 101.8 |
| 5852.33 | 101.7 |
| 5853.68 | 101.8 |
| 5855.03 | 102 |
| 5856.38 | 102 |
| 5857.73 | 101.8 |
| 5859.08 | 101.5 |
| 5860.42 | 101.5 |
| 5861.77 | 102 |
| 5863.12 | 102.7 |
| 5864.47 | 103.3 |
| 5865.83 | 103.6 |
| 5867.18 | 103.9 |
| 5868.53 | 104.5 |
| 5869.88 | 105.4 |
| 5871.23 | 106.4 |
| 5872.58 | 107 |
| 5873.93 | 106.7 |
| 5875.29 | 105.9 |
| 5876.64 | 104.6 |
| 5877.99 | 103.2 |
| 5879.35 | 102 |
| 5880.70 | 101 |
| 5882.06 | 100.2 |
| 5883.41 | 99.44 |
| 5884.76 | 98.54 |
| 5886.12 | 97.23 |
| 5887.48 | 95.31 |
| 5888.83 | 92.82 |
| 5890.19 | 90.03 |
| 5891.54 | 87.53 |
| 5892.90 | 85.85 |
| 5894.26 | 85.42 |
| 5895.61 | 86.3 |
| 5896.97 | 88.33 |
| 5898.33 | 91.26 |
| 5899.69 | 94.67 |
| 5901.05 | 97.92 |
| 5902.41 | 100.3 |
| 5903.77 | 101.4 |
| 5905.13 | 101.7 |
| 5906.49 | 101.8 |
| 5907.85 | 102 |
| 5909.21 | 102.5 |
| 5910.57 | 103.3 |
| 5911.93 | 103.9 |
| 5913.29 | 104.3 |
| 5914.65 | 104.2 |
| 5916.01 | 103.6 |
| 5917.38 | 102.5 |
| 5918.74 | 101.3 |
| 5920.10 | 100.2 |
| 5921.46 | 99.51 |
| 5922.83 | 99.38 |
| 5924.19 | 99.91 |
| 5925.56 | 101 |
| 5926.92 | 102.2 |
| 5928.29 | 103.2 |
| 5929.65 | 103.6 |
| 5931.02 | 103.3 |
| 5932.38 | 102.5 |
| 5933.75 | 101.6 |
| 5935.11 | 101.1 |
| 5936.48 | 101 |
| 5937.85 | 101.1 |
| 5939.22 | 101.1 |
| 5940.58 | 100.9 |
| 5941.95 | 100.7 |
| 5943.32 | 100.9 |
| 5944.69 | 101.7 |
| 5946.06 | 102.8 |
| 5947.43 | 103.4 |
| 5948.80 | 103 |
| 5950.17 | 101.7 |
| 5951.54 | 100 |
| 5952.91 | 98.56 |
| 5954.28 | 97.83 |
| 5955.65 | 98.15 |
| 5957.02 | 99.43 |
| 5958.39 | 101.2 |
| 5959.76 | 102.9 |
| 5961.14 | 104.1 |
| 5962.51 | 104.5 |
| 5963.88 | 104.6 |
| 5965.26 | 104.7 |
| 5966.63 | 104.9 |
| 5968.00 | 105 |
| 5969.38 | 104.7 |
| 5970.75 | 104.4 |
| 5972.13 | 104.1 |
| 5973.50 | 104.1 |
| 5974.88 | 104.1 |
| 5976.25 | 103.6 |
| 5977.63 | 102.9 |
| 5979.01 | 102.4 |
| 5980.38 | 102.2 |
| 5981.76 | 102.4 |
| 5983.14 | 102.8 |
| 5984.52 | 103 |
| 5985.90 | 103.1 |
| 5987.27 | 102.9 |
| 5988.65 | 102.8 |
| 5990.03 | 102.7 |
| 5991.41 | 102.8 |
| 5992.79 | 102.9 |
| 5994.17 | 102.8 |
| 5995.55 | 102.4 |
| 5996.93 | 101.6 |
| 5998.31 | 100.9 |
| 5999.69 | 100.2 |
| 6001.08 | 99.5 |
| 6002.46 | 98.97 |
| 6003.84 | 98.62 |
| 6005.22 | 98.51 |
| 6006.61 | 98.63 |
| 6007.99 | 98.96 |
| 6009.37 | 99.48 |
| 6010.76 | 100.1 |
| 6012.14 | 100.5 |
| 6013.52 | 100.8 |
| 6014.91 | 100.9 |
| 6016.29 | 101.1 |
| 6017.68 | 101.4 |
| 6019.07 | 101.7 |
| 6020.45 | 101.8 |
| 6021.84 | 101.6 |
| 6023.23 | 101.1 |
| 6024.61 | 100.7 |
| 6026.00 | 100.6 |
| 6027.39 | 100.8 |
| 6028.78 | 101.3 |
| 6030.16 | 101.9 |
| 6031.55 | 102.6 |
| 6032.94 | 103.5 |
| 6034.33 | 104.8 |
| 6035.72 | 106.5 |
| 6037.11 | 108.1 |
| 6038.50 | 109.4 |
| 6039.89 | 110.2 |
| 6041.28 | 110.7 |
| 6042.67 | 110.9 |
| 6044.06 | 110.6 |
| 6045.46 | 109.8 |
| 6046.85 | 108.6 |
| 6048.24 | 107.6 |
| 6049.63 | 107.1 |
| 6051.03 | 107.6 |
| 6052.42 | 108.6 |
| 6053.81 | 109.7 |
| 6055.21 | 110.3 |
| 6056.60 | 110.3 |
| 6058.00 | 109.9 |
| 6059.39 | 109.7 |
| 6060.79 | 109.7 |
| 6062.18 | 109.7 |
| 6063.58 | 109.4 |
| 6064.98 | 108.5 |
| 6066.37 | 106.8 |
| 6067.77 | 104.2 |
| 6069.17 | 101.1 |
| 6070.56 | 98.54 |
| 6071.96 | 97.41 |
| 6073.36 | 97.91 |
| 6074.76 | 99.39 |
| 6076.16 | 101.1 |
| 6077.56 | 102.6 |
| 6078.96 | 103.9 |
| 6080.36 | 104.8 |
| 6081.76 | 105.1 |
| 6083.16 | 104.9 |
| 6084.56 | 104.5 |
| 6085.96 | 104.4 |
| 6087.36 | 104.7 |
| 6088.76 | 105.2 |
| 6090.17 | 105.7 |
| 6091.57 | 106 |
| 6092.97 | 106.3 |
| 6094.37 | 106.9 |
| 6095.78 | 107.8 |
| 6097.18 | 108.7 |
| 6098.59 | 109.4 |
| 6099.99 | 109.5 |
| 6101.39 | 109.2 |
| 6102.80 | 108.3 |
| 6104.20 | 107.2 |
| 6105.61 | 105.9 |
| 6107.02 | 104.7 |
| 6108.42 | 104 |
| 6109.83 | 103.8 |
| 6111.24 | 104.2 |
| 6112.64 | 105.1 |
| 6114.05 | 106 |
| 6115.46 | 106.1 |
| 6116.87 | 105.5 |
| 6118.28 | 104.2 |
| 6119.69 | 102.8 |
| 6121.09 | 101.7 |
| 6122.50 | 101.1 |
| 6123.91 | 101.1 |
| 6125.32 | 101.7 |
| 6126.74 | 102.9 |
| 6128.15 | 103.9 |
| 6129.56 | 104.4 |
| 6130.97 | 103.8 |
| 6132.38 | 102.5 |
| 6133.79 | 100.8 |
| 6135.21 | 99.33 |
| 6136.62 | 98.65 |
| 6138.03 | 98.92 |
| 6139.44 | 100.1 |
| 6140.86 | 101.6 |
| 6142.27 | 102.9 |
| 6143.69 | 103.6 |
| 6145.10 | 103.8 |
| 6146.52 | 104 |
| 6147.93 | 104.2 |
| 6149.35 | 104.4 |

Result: 0.02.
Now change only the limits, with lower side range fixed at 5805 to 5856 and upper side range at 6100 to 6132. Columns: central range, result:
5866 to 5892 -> 0.04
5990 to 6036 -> 0.03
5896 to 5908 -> 0.08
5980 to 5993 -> 0.02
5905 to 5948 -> 0.02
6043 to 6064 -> -0.05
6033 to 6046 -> -0.04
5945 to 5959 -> 0.04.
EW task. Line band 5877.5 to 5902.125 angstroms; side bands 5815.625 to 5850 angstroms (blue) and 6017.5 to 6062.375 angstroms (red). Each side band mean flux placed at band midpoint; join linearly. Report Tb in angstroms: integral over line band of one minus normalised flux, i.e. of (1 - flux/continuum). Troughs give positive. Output 2.5 angstroms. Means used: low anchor 104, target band 94.3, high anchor 106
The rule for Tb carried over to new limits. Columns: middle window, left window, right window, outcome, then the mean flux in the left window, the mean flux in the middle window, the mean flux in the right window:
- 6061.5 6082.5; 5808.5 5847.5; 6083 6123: 0.4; 105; 103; 106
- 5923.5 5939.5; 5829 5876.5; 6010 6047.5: 0.3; 103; 102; 104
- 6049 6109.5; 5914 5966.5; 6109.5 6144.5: -2.1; 102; 106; 103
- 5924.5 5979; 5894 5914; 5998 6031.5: -1.8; 98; 102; 100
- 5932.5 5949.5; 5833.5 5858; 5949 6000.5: 0.1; 102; 102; 103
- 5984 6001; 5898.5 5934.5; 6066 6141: 0.0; 101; 102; 104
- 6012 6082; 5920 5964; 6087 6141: -1.2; 101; 105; 104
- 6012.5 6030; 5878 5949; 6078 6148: 0.1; 99.3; 101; 104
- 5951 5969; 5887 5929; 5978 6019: -0.4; 97.9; 102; 101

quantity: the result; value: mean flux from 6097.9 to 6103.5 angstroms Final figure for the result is 109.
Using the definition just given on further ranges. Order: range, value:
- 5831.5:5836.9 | 105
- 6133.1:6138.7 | 99.4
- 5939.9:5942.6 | 101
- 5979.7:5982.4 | 102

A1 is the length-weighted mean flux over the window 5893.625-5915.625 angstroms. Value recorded 98.2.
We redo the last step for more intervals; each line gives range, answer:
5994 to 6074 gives 104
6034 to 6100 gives 107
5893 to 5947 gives 100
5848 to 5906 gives 99.4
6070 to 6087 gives 102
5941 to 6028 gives 102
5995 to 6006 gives 100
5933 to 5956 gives 101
